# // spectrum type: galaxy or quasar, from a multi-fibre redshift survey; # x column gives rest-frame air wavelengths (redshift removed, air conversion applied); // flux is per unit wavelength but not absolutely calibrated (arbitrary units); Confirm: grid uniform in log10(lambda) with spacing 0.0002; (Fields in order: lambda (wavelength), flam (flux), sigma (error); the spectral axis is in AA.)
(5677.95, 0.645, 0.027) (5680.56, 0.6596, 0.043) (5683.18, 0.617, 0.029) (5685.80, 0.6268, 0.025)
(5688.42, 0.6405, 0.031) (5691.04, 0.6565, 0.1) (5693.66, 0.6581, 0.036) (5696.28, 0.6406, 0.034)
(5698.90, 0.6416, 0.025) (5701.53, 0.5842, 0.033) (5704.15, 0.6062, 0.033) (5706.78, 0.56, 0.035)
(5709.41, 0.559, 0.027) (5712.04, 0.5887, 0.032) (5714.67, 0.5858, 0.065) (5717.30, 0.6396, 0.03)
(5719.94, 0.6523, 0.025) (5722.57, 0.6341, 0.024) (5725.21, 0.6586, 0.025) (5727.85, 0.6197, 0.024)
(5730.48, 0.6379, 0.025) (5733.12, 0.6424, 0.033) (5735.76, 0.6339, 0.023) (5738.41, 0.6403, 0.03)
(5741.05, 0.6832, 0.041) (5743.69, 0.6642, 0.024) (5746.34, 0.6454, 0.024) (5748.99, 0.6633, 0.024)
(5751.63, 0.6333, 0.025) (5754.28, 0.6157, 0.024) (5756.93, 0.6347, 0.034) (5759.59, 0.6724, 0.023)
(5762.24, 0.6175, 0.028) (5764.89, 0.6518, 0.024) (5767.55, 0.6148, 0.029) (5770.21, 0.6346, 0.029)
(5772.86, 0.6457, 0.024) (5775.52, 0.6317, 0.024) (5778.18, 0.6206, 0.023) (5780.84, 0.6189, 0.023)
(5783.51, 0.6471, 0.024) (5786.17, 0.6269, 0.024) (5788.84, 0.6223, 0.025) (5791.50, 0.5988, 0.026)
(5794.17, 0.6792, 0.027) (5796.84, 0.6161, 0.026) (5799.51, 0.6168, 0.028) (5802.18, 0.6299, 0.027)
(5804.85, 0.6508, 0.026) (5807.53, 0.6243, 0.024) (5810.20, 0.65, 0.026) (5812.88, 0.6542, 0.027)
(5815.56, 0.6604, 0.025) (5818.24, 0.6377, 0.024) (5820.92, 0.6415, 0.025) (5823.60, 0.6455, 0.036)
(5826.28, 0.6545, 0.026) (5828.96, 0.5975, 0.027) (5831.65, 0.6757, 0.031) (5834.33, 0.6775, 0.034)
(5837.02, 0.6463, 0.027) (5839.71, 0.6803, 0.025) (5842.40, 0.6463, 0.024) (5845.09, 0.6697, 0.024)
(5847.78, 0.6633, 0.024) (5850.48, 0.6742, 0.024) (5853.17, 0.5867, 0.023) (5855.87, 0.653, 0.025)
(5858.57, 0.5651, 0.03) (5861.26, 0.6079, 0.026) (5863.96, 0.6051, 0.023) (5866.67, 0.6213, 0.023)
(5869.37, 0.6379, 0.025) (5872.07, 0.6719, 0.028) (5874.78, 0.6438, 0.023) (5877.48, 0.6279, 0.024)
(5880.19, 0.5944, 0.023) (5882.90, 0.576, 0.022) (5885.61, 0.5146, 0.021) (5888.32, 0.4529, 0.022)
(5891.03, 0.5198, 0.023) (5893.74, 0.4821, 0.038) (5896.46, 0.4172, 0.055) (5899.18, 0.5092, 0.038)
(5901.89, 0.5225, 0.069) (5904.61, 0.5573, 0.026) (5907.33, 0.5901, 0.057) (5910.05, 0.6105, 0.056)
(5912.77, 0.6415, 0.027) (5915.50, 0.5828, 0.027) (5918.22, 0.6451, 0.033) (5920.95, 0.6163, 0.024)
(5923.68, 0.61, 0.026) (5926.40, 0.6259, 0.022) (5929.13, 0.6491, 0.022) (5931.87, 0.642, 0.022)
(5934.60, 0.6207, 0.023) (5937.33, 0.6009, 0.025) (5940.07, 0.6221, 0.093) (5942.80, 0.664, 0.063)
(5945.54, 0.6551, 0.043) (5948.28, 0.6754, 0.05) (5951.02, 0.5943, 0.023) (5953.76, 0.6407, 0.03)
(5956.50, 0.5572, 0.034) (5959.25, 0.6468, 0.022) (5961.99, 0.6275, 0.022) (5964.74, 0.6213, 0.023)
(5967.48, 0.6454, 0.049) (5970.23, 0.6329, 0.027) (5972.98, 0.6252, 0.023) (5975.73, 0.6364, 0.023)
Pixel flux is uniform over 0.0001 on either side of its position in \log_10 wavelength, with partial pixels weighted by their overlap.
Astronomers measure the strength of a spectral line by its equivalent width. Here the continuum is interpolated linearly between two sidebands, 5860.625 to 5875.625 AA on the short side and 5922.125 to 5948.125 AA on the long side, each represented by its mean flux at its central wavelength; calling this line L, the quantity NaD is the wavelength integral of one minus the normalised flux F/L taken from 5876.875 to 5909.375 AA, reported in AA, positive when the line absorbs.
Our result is 5.3 AA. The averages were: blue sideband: 0.632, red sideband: 0.634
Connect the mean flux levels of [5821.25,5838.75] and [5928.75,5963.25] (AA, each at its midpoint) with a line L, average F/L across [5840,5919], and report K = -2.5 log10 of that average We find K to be 0.09 mag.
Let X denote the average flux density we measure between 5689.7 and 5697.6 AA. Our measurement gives 0.652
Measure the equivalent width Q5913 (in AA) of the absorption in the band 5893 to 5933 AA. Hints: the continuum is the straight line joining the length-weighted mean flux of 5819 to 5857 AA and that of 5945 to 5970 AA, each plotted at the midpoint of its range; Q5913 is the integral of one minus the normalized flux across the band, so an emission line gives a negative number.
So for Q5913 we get 3.5 AA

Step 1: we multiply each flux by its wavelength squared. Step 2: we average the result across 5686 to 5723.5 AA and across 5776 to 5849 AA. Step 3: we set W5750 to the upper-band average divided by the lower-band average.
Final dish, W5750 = 1.1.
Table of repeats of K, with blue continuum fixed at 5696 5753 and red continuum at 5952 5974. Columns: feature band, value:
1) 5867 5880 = -0.023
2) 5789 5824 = -0.020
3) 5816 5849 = -0.046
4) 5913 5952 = -0.008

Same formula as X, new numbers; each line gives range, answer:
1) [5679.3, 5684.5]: 0.637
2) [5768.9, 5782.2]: 0.63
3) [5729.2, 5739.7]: 0.638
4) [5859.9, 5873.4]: 0.629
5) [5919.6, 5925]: 0.613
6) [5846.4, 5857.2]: 0.644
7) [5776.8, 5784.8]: 0.628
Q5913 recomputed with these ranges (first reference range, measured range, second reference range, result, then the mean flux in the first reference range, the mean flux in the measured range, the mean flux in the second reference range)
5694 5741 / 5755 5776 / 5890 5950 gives -0.76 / 0.622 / 0.637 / 0.594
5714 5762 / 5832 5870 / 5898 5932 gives -1.50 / 0.642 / 0.639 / 0.599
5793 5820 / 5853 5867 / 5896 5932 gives 0.19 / 0.642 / 0.607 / 0.59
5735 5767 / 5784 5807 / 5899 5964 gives 0.27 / 0.646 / 0.631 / 0.615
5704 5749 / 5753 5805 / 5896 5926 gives -1.49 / 0.628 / 0.632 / 0.579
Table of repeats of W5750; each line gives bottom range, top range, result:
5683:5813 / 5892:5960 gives 1.01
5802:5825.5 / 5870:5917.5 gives 0.90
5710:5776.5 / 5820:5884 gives 1.04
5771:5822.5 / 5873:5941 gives 0.95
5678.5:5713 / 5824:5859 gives 1.10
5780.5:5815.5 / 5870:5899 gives 0.89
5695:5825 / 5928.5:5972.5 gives 1.06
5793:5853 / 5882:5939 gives 0.91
